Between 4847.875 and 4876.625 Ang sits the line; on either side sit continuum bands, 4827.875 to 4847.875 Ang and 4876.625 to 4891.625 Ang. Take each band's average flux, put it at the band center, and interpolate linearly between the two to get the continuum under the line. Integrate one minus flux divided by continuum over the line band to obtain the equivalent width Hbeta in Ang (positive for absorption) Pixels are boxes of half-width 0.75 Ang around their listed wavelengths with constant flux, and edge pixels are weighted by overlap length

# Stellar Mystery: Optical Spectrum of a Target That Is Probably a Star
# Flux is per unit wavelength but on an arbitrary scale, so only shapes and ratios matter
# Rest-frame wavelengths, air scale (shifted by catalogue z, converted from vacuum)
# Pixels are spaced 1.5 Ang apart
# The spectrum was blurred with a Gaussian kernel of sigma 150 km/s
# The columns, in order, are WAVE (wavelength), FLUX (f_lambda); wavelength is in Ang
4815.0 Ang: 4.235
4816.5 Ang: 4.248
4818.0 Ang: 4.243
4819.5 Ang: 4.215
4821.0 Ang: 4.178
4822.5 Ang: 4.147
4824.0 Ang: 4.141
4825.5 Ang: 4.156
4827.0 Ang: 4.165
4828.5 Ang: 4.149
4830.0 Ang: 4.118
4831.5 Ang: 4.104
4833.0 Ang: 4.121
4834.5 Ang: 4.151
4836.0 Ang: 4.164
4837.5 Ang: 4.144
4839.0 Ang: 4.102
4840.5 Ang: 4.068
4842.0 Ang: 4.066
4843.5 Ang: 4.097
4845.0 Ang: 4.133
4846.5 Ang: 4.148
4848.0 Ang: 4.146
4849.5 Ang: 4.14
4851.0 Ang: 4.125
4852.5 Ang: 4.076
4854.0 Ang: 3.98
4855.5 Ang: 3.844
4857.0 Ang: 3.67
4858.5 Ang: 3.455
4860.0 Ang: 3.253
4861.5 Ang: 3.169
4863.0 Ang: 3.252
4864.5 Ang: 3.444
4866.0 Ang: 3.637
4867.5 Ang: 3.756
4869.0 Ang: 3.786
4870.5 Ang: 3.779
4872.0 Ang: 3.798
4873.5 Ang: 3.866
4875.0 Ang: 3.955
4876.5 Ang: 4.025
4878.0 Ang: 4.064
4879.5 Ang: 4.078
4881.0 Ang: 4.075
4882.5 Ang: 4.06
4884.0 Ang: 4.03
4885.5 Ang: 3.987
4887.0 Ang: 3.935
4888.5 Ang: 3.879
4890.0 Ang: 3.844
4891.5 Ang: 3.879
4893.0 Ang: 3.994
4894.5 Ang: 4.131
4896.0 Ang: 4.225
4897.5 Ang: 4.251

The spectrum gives 2.2 Ang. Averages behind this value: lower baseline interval 4.12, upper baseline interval 3.99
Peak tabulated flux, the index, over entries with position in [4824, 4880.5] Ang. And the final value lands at 4.165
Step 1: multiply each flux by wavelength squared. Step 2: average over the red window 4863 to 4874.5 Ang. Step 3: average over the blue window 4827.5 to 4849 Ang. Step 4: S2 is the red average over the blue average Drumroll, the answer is 0.91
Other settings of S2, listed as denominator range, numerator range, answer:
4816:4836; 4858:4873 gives 0.86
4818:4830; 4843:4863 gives 0.93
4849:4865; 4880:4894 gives 1.10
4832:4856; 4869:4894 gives 0.98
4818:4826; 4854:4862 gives 0.86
